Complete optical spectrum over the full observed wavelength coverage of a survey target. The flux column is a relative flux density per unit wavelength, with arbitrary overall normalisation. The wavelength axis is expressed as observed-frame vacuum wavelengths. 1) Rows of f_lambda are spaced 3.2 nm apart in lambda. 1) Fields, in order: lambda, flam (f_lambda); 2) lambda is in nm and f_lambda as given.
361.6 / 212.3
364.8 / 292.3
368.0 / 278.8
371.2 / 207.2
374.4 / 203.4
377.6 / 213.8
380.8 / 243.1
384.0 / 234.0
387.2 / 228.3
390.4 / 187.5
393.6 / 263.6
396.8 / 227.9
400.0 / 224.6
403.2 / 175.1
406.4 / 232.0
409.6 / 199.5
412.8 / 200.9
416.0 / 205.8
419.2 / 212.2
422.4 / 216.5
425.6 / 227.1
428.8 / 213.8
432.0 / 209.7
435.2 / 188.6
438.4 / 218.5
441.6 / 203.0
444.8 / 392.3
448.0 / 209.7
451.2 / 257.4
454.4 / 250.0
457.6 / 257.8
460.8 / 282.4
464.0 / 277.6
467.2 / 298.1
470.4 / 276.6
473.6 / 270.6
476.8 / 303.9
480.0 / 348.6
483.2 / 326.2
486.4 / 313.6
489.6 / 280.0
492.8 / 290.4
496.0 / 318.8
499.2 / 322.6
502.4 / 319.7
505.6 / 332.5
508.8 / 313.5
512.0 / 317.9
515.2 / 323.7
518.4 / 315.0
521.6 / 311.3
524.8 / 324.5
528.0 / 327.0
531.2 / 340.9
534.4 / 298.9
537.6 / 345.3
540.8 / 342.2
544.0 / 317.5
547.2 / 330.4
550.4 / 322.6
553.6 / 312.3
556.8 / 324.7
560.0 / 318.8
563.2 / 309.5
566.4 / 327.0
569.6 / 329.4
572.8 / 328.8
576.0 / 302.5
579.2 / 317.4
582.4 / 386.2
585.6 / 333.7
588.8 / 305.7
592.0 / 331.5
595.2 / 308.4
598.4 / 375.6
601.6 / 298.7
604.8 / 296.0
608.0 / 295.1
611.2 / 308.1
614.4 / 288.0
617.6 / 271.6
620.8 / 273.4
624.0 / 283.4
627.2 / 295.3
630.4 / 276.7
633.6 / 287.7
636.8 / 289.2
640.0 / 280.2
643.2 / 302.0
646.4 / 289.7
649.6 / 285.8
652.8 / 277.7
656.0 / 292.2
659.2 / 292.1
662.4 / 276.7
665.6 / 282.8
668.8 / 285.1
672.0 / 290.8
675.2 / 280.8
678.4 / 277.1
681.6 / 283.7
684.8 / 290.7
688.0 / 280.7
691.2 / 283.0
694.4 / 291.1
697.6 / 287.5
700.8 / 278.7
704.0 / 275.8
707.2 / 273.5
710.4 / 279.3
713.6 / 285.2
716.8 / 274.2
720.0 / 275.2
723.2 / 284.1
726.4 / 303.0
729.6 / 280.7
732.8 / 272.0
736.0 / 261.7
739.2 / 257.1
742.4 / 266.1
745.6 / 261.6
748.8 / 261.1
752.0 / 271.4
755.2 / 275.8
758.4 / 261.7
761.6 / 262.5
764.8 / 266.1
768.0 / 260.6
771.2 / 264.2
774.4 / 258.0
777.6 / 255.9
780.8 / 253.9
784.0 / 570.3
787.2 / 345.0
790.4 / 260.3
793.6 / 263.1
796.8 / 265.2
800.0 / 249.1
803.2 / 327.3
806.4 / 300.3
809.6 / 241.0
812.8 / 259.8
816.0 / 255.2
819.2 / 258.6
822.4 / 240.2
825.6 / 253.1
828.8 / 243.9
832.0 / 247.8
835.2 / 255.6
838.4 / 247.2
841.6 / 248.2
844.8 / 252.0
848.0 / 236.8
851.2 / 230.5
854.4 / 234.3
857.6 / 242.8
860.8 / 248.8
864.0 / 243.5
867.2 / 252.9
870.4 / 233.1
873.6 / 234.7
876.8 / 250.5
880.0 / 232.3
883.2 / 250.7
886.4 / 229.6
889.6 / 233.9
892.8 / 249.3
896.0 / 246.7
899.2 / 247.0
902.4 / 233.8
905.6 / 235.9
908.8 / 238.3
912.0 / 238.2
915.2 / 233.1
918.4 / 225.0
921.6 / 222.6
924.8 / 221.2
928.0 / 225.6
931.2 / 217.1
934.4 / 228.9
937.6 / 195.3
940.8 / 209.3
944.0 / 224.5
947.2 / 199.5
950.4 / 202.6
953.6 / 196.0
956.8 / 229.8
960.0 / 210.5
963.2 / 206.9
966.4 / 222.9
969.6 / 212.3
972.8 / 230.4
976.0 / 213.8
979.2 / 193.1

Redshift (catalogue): 0.20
